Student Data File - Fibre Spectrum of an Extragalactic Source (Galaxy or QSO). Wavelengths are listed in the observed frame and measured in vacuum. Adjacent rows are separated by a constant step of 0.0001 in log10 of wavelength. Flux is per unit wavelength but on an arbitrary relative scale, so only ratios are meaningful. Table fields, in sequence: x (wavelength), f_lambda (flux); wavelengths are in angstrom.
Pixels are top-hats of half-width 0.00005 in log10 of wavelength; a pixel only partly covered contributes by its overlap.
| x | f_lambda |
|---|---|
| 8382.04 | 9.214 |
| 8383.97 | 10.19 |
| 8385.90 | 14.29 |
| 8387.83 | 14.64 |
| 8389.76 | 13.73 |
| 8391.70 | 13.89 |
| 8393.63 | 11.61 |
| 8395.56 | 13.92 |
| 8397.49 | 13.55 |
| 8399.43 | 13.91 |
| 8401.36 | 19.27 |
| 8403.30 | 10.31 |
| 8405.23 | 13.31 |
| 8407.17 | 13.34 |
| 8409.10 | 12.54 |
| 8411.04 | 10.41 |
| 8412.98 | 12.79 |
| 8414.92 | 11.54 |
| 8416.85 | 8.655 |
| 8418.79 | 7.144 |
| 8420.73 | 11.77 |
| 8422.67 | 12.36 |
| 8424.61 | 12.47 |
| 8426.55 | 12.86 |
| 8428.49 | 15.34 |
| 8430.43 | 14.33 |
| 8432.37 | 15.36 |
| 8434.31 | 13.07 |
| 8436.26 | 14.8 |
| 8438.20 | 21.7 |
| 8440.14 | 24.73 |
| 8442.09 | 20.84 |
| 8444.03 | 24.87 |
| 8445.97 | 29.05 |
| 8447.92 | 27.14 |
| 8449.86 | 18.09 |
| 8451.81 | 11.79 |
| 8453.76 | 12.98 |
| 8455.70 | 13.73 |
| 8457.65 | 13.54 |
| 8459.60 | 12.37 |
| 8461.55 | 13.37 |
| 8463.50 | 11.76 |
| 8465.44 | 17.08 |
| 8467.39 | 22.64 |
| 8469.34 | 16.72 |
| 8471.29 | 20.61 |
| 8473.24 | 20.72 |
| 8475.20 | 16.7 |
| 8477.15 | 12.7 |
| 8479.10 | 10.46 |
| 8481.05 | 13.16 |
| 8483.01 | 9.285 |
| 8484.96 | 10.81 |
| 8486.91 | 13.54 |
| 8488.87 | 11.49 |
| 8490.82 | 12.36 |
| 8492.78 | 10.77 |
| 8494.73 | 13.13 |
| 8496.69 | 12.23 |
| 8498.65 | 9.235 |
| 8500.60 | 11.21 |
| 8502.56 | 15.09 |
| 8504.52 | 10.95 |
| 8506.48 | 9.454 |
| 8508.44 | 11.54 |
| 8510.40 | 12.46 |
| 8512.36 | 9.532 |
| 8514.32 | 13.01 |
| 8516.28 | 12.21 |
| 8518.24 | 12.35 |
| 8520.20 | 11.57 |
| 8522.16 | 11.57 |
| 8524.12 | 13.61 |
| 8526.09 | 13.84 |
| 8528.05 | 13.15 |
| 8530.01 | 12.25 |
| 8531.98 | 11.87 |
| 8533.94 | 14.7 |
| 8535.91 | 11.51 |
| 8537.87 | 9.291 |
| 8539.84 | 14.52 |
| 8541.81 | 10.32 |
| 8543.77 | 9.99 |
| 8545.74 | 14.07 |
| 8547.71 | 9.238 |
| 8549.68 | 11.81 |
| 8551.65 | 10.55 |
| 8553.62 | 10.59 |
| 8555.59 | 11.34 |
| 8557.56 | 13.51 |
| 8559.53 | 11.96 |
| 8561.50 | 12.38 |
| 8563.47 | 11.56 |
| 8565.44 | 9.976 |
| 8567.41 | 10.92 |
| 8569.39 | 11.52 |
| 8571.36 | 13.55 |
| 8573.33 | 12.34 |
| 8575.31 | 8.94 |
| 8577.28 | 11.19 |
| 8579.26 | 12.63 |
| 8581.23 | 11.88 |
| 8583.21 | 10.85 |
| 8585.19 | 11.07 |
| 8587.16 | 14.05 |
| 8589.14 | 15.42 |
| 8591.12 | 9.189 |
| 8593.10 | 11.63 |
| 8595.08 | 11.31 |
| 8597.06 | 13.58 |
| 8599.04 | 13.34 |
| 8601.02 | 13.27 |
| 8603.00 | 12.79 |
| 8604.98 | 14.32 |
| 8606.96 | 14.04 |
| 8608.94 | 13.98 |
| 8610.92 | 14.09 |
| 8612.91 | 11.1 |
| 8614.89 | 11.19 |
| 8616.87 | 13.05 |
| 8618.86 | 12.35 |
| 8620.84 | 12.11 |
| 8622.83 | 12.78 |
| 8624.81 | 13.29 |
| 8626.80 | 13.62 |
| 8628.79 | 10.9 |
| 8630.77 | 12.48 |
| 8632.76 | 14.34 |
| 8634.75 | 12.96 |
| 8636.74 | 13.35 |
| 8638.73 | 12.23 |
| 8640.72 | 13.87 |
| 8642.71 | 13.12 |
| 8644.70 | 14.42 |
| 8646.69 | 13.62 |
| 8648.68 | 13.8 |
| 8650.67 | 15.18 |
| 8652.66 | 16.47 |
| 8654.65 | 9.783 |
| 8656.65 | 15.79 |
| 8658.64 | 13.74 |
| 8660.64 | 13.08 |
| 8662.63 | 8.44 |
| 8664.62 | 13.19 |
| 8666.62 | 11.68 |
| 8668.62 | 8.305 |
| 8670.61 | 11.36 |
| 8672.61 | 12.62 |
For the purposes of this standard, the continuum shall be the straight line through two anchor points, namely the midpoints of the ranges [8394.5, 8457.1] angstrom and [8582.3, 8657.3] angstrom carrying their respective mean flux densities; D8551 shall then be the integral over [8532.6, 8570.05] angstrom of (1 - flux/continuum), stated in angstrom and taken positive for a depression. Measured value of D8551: 6.0 angstrom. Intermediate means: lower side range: 15.2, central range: 11.6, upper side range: 13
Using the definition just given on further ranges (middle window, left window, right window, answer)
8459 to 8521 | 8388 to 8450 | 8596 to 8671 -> 5.76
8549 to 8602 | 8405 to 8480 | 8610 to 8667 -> 7.42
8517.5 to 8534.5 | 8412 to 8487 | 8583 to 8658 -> 1.97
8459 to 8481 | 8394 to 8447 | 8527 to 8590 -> -3.23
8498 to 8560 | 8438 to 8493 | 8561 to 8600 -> 9.01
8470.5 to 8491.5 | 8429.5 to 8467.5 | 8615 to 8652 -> 3.81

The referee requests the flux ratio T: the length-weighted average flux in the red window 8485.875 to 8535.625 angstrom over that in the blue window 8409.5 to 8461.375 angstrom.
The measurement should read 0.8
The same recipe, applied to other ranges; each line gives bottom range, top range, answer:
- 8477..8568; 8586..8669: 1.10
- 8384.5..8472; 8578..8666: 0.85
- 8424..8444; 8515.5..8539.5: 0.73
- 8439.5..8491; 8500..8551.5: 0.73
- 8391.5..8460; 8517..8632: 0.81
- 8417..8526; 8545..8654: 0.87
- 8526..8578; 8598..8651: 1.12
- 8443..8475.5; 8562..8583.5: 0.64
